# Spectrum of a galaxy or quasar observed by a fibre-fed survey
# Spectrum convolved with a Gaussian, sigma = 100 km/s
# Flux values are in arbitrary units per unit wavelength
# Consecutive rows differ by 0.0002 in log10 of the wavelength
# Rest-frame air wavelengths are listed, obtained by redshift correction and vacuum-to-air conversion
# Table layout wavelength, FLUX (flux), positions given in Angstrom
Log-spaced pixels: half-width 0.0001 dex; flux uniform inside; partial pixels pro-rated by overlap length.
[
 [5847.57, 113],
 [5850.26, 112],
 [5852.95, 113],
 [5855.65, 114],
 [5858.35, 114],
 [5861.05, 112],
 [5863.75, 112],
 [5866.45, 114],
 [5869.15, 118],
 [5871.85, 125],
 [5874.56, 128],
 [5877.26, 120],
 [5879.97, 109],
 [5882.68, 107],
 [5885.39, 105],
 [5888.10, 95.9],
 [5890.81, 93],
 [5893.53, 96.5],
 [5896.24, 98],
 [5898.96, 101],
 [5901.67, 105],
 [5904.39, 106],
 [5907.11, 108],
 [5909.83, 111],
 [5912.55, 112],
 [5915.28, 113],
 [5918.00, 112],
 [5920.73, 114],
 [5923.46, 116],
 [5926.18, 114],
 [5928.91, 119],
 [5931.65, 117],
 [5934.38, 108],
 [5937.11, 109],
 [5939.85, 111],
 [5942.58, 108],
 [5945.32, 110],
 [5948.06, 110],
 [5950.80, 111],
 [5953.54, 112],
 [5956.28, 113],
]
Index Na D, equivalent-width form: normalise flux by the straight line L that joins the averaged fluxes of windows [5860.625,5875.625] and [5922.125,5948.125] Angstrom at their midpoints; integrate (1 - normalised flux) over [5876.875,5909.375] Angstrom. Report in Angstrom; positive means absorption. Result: 3.6 Angstrom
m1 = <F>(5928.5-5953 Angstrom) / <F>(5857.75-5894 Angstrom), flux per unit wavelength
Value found 1.0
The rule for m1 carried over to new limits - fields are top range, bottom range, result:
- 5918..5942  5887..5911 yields 1.11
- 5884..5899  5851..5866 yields 0.87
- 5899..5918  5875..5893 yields 1.03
